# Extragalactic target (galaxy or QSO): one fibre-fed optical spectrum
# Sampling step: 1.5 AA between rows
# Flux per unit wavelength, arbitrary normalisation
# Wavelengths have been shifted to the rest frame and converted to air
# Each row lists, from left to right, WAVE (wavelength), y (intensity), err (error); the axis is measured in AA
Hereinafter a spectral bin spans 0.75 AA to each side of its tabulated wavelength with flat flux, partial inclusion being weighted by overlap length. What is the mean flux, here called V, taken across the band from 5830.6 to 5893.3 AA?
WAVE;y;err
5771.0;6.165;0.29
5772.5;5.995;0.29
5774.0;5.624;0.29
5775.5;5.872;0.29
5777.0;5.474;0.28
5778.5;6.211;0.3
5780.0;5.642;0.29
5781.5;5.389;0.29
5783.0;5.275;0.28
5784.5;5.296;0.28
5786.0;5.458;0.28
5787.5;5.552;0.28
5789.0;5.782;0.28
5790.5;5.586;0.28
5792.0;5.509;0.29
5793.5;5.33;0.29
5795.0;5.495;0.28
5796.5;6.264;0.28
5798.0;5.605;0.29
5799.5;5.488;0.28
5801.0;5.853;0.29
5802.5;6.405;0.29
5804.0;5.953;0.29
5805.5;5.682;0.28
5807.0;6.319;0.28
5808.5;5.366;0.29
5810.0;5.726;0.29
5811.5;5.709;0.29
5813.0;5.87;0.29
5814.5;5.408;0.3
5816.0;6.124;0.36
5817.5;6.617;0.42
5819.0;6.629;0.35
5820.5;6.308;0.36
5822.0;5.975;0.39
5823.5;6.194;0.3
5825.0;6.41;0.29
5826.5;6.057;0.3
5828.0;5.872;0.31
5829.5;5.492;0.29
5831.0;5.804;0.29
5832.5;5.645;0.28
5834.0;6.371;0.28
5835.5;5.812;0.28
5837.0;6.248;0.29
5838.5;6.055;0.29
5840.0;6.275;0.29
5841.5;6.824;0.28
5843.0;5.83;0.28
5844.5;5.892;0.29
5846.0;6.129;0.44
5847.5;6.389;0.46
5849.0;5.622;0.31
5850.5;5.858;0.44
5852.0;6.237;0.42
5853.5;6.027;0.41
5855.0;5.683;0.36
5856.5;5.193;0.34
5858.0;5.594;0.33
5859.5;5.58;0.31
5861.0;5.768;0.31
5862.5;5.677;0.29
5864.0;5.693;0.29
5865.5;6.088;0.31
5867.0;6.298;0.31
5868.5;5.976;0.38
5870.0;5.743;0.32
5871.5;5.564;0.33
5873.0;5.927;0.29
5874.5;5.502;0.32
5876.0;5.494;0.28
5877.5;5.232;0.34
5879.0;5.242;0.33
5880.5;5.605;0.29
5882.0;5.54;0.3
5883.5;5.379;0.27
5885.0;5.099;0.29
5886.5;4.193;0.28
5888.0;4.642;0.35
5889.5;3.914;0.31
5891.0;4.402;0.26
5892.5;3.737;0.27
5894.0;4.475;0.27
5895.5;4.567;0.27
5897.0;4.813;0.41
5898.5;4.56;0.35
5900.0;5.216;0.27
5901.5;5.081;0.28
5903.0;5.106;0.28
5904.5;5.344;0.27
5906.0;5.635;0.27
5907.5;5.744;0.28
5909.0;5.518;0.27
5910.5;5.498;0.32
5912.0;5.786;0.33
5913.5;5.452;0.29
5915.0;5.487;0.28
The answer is 5.61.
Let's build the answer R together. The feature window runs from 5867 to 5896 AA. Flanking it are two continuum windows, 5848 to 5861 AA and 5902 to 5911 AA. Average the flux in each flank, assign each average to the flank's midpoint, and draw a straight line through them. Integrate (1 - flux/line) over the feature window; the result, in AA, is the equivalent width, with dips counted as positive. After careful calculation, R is 2.6 AA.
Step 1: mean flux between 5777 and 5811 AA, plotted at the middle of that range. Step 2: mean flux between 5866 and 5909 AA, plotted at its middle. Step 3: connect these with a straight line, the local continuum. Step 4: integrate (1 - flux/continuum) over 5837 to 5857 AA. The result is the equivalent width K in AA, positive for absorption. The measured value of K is -2.4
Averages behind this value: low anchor 5.69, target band 6.02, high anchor 5.16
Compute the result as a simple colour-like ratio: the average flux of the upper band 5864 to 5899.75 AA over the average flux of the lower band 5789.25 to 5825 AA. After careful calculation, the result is 0.87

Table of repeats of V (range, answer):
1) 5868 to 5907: 5.07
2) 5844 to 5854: 6.03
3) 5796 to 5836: 5.96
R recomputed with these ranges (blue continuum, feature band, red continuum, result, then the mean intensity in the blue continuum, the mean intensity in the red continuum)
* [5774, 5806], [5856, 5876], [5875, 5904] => -2.7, 5.67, 4.87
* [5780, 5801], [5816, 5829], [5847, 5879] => -1.4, 5.56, 5.75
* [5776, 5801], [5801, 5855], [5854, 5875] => -3.4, 5.6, 5.74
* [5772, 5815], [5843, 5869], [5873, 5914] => -2.7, 5.69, 5.08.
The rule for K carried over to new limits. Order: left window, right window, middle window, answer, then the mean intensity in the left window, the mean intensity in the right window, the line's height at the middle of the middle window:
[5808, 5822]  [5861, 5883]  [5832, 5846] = -0.62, 5.98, 5.68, 5.86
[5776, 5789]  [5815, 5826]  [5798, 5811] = 0.33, 5.56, 6.3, 5.98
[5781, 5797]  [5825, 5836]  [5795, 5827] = -1.44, 5.53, 5.9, 5.73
